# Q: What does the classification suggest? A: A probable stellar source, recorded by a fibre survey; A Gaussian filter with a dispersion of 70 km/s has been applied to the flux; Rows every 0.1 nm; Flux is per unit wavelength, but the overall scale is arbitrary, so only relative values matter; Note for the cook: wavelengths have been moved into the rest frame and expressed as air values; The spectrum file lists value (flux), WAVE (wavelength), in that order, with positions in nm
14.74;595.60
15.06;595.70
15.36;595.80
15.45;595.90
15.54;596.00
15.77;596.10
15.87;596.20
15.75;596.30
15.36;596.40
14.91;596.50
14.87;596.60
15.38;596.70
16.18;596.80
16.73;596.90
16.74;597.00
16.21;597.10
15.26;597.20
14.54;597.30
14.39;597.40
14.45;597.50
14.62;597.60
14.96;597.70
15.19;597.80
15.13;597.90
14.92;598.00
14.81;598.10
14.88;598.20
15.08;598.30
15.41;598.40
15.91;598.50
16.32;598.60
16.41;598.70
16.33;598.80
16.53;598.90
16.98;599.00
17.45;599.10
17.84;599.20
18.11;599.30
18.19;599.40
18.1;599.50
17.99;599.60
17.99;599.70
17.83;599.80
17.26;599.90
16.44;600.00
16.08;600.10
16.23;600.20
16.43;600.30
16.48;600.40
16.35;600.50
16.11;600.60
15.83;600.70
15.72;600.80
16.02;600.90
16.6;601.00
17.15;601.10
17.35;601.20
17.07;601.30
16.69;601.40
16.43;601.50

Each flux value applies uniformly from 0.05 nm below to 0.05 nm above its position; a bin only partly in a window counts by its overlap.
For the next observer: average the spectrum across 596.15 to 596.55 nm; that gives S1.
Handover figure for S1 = 15.5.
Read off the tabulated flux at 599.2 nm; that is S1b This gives 17.84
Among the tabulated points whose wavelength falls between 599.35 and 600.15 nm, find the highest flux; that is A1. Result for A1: 18.19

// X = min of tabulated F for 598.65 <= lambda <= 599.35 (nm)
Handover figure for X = 16.33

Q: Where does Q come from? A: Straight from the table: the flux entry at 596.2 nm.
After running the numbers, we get 15.87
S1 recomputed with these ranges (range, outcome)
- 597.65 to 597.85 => 15.1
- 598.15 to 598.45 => 15.1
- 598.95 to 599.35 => 17.6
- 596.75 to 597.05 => 16.5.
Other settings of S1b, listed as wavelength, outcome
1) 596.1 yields 15.77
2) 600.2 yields 16.23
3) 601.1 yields 17.15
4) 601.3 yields 17.07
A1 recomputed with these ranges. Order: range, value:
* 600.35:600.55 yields 16.48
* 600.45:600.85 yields 16.35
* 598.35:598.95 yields 16.53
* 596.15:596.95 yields 16.73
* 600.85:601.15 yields 17.15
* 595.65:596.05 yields 15.54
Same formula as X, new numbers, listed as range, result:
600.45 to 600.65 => 16.11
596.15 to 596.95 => 14.87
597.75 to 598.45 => 14.81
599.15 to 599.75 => 17.84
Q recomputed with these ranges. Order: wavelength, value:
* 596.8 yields 16.18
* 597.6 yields 14.62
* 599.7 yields 17.99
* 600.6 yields 16.11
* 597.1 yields 16.21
